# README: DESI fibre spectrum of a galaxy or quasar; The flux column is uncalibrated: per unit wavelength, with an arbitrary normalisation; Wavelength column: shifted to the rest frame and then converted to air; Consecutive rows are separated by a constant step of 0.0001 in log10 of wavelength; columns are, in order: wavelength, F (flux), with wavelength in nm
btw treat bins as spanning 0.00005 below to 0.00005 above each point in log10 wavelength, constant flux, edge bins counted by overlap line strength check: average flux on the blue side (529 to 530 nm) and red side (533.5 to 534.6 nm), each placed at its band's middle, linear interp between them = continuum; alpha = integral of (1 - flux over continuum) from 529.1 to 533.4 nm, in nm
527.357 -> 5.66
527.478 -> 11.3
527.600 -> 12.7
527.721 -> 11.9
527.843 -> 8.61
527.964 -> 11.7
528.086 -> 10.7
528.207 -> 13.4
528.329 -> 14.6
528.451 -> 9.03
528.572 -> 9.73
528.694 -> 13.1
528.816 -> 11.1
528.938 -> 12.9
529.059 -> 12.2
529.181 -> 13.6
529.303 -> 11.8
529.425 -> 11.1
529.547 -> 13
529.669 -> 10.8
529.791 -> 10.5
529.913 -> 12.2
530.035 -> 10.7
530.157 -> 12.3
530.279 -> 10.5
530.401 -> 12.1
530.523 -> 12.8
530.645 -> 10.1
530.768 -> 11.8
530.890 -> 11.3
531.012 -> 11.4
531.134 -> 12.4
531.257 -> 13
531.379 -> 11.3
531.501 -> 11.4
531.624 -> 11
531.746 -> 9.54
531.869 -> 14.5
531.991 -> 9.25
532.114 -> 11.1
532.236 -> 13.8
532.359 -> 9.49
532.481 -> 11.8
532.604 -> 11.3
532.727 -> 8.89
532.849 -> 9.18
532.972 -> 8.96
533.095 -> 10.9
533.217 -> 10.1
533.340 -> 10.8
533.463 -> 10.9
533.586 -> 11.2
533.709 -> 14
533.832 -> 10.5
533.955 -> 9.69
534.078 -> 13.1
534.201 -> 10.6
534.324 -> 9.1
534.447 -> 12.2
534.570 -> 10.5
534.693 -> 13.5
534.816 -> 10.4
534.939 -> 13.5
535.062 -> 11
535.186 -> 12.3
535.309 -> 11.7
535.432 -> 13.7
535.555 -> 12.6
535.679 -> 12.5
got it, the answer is 0.13 nm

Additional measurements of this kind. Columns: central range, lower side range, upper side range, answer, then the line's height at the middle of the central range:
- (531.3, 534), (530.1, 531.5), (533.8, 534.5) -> 0.08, 11.2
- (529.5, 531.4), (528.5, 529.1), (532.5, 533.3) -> -0.10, 11.1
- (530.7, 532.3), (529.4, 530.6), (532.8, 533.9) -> -0.07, 11.2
